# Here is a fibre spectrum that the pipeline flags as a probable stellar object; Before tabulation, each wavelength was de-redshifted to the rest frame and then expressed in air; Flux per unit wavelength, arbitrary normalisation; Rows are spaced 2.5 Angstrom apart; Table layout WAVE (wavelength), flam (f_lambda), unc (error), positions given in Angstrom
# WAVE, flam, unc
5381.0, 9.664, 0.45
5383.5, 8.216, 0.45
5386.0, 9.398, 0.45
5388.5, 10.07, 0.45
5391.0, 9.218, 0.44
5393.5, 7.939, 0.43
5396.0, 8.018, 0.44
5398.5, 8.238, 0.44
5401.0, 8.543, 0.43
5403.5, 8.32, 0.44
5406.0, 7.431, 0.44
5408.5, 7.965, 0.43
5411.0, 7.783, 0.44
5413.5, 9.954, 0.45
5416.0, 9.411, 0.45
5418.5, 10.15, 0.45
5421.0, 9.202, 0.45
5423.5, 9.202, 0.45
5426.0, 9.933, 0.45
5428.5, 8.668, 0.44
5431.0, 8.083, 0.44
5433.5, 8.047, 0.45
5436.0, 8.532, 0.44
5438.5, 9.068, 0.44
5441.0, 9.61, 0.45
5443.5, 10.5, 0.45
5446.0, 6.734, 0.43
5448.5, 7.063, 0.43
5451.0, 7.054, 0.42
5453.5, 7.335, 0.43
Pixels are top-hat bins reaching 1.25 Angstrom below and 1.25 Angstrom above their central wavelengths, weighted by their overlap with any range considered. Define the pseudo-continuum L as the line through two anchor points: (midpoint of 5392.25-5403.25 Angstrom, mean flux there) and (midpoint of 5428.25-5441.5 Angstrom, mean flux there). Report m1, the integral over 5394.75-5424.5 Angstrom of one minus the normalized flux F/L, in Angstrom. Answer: -1.2 Angstrom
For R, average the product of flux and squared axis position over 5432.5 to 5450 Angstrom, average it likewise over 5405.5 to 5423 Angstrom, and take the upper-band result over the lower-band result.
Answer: 0.96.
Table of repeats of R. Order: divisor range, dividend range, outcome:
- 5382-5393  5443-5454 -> 0.85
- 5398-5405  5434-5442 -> 1.09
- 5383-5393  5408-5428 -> 1.01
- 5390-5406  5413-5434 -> 1.12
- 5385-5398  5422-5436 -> 1.00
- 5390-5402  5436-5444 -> 1.15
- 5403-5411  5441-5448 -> 1.11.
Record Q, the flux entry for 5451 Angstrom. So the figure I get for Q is 7.054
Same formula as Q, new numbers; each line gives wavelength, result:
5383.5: 8.216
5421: 9.202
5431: 8.083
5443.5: 10.5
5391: 9.218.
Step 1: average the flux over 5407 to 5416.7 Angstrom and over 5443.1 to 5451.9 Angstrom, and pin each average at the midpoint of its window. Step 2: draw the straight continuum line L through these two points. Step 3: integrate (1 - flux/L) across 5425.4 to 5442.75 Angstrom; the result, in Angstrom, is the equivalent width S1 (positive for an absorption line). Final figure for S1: -1.8 Angstrom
